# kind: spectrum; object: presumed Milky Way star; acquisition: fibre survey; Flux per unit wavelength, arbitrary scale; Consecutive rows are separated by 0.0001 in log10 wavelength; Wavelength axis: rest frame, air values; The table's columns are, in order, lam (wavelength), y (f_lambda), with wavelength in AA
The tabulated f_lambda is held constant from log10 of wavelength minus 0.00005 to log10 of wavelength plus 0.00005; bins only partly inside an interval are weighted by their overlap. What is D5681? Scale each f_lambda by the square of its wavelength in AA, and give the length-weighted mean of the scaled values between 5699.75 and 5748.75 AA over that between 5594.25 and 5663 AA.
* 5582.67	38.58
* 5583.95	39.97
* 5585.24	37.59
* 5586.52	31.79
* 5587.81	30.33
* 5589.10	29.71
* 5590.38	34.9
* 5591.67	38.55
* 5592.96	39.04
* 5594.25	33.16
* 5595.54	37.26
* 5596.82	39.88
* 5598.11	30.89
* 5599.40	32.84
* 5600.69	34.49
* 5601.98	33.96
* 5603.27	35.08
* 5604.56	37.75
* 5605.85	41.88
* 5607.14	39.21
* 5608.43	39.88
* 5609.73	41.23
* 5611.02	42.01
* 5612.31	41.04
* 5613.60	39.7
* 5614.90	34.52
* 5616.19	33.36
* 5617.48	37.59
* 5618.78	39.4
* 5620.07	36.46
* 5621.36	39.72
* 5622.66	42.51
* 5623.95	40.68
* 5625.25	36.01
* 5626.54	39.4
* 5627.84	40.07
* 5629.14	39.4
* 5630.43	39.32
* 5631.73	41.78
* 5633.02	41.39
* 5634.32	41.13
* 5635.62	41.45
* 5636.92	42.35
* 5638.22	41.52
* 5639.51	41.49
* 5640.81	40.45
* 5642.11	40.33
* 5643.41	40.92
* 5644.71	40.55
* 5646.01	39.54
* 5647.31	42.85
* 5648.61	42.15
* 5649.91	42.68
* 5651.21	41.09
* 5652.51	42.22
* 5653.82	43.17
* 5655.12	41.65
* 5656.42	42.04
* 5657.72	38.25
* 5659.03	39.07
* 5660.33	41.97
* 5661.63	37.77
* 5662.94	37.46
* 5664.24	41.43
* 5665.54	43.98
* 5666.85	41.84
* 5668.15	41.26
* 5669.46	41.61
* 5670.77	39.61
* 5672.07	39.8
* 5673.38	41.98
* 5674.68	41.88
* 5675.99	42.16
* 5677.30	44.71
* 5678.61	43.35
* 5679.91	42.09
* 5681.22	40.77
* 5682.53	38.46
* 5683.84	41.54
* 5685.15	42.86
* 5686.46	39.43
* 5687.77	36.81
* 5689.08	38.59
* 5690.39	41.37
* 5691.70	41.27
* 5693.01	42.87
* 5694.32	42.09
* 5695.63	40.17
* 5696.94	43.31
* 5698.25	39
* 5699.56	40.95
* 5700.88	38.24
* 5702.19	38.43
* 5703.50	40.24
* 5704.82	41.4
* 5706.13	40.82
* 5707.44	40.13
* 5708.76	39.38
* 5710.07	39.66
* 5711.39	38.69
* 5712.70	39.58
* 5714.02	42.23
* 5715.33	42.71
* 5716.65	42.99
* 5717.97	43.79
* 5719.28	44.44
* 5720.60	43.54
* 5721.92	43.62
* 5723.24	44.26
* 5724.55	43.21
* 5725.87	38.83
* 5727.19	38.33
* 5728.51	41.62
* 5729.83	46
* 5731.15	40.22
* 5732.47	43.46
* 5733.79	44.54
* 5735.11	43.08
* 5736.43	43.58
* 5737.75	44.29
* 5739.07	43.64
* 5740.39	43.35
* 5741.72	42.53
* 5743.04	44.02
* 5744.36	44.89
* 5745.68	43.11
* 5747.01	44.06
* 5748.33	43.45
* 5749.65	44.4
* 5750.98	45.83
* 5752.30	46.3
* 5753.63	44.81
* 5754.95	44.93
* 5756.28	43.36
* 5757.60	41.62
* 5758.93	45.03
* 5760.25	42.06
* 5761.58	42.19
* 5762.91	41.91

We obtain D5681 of 1.1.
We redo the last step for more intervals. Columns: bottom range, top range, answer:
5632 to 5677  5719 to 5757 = 1.09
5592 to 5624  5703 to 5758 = 1.18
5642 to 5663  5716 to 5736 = 1.07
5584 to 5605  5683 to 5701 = 1.20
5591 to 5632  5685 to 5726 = 1.12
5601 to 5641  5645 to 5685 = 1.07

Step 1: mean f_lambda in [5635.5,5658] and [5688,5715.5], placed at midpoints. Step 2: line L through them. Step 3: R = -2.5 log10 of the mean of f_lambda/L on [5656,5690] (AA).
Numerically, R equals 0.00 mag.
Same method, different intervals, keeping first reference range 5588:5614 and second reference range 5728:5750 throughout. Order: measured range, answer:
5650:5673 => -0.028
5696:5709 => 0.042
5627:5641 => -0.065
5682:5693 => 0.024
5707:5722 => 0.019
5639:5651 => -0.057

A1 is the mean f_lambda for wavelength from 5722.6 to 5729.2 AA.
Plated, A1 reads 41.3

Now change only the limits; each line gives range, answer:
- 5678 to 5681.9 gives 42.1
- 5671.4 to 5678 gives 42.1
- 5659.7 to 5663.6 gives 39.1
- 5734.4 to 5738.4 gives 43.7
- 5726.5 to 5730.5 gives 41.9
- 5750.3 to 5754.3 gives 45.6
